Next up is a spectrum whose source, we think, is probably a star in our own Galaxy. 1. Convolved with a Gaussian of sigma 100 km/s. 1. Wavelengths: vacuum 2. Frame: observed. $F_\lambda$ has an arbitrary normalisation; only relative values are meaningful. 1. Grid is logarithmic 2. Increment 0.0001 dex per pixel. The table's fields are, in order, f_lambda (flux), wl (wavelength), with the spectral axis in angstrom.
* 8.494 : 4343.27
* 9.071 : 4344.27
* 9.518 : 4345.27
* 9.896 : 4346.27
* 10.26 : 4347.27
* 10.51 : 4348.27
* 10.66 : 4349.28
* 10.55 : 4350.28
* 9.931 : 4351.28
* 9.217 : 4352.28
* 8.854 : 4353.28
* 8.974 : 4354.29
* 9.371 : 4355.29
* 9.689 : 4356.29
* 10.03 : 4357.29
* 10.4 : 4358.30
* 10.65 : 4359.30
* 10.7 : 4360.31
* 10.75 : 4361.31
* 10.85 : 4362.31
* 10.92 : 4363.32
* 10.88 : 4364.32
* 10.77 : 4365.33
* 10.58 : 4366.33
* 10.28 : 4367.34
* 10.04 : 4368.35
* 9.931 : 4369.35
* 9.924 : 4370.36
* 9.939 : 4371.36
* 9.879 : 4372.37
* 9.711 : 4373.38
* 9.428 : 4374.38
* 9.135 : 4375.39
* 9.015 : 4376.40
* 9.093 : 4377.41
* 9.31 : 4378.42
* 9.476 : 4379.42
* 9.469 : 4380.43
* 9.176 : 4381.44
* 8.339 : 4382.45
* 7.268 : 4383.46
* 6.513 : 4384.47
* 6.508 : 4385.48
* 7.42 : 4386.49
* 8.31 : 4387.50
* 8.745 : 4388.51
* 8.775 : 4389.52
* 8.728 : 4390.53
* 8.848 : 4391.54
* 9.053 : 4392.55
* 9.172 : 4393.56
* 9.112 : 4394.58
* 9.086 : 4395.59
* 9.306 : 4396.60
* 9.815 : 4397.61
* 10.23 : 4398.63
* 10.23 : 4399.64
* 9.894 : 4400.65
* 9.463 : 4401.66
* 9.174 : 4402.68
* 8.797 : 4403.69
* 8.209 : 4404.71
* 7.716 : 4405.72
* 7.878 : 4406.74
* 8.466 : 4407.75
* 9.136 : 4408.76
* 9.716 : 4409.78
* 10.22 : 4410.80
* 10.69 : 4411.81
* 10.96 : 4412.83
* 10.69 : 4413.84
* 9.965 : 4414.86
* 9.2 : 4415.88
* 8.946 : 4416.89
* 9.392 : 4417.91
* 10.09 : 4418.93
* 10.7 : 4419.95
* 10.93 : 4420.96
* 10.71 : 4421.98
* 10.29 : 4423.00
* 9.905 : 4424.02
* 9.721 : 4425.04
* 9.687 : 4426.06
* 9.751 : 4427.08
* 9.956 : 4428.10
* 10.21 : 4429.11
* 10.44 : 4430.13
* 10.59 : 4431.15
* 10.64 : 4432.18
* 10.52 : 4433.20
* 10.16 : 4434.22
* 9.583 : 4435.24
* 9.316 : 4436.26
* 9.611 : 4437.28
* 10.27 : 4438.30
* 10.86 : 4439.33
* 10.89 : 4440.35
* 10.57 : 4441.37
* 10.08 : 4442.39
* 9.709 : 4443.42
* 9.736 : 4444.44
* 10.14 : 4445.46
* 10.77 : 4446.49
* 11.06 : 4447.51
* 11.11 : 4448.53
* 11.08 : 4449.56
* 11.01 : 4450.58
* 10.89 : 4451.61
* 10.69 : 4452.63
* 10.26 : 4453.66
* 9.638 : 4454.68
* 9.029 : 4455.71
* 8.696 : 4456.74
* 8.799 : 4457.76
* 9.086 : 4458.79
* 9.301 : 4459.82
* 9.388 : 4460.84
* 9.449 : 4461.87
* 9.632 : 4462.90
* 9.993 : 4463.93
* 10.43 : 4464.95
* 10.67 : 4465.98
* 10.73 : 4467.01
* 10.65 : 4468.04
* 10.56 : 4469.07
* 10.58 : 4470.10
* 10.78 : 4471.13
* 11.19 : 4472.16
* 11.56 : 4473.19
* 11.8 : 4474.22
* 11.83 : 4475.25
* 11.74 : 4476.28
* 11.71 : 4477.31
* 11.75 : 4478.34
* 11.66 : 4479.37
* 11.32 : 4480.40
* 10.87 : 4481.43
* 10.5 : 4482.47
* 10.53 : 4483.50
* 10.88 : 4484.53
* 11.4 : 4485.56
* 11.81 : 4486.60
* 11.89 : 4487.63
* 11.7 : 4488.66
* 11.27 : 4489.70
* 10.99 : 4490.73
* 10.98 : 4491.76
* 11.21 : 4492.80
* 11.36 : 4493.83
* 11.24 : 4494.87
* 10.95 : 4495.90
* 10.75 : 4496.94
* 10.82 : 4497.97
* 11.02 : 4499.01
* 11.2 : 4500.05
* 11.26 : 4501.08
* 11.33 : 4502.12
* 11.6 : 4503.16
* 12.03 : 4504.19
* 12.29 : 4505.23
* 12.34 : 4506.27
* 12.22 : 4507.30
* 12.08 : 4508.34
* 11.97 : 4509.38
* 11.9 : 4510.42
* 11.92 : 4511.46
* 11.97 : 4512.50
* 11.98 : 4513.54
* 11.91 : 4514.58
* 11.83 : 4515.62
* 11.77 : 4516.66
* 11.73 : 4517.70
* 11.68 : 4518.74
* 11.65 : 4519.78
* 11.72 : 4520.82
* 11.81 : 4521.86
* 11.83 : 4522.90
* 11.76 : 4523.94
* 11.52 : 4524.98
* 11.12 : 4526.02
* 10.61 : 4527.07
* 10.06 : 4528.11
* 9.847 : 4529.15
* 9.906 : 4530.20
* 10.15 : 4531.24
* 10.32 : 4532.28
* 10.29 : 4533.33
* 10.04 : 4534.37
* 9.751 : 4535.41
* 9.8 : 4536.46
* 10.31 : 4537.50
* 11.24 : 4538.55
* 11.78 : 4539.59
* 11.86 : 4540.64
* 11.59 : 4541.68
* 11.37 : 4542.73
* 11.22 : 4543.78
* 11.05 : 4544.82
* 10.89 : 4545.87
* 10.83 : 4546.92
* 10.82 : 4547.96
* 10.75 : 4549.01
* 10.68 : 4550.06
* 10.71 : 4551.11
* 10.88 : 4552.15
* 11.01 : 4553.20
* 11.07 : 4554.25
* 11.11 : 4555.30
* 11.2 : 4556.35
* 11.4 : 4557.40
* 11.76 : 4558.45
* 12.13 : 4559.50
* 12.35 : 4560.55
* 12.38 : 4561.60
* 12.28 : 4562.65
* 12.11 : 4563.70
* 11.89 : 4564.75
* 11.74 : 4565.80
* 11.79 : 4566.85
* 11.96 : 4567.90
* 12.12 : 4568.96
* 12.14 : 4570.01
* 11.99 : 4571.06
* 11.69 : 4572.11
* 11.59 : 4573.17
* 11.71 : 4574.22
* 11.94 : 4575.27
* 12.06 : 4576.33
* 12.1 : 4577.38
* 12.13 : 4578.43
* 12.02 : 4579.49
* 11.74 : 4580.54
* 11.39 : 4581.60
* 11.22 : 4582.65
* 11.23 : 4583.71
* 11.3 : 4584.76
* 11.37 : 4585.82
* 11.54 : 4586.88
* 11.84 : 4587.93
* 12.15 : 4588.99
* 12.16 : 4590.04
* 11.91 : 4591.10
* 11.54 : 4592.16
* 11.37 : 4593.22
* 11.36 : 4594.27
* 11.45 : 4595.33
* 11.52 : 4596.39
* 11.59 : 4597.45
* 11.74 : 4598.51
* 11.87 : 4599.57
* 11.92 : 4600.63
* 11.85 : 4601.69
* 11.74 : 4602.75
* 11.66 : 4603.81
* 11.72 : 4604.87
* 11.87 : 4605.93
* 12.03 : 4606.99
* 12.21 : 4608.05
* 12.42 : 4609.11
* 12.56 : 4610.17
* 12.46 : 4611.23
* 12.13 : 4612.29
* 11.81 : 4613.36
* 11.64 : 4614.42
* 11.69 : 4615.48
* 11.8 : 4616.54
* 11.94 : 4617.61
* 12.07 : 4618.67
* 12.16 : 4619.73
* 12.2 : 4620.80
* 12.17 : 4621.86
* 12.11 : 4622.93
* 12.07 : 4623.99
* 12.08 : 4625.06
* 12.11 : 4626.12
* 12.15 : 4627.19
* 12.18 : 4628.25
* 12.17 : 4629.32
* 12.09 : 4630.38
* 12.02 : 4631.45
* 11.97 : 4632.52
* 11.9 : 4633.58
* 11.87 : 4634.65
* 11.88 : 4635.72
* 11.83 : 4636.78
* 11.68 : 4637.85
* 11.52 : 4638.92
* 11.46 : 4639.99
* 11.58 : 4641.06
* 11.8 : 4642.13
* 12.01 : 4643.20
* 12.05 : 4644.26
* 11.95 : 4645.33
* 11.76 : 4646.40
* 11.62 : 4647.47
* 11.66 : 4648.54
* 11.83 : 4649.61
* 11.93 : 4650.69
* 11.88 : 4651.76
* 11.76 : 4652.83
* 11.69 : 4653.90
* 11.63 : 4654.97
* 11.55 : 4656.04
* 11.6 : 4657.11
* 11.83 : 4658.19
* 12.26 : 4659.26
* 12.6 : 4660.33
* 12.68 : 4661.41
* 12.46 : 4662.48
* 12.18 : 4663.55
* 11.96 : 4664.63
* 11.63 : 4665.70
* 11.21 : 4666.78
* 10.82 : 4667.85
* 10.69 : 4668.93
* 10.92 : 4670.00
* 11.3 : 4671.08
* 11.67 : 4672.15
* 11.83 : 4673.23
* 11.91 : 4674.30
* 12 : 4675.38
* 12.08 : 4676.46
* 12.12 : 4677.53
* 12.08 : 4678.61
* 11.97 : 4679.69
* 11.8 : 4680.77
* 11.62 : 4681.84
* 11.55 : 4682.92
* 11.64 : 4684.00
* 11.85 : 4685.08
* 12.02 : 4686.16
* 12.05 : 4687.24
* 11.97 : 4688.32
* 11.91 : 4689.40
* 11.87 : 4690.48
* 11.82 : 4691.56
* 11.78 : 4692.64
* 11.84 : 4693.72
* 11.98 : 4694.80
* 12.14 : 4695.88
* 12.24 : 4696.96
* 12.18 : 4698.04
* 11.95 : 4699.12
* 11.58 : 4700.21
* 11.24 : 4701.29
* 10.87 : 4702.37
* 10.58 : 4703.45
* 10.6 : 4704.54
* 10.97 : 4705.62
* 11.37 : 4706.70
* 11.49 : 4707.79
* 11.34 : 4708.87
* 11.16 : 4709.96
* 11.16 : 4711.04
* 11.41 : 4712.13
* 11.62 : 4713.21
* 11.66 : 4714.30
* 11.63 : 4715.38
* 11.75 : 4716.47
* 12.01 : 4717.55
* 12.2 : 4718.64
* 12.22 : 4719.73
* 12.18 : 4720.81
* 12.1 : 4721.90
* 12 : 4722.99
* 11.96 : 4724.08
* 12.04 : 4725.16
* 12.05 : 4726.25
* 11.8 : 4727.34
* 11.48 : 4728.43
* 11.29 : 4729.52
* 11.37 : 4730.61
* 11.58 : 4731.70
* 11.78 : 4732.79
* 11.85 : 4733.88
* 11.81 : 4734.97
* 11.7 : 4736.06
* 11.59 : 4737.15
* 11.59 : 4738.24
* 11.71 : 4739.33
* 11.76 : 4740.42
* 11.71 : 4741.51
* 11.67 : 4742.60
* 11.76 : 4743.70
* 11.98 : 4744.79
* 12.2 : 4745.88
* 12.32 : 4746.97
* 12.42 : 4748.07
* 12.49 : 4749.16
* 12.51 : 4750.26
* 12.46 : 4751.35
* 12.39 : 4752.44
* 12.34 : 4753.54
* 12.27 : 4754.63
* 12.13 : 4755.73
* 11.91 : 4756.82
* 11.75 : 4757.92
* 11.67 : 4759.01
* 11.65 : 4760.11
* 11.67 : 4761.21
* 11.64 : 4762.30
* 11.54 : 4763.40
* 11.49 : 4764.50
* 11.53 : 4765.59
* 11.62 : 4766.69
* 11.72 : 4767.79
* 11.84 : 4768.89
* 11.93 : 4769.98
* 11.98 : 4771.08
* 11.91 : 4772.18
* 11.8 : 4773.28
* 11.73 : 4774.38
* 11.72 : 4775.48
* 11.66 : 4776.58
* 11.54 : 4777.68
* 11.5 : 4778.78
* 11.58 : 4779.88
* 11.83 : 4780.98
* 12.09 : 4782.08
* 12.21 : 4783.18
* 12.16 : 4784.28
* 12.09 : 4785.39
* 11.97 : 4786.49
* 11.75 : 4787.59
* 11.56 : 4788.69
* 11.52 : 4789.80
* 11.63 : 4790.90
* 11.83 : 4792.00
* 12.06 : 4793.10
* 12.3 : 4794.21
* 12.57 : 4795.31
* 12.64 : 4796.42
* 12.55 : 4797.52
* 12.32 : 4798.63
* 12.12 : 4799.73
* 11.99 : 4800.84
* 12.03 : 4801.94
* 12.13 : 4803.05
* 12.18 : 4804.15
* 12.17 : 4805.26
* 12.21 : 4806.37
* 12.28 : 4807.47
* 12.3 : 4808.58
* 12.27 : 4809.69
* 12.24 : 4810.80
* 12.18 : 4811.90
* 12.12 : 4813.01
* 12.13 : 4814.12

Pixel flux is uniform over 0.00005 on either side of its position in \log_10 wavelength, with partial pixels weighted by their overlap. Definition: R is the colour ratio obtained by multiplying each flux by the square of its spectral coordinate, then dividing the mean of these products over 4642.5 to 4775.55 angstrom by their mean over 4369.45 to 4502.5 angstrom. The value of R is 1.3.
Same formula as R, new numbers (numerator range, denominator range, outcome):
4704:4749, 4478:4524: 1.12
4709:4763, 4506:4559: 1.16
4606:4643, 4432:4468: 1.28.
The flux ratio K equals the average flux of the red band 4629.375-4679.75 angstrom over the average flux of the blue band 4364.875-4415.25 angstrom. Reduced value 1.28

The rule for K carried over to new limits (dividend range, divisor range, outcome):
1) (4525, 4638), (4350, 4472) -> 1.19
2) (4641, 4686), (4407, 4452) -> 1.16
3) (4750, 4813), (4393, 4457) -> 1.21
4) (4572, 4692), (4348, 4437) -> 1.23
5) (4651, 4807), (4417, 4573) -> 1.08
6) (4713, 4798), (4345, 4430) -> 1.24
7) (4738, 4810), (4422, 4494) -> 1.14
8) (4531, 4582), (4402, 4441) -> 1.16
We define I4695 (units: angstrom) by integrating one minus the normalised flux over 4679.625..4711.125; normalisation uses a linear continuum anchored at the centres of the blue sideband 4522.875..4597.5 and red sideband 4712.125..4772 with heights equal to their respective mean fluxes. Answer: 0.3 angstrom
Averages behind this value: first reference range 11.3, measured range 11.6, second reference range 11.9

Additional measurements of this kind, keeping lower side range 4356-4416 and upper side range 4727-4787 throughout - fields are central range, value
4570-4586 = -1.56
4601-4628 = -2.74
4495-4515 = -2.84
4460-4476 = -1.03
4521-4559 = -1.73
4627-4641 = -1.06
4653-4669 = -0.85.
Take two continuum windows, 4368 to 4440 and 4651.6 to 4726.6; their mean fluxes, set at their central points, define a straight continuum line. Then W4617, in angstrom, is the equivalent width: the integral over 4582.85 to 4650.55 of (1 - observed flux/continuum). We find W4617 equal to -4.3 angstrom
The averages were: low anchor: 9.46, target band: 11.9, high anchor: 11.7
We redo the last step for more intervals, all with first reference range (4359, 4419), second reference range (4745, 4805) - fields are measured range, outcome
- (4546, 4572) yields -2.5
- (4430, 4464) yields -1.1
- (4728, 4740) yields 0.1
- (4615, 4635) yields -2.0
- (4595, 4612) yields -1.7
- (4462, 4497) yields -3.8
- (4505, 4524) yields -3.1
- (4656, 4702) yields -2.0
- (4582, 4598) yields -1.2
